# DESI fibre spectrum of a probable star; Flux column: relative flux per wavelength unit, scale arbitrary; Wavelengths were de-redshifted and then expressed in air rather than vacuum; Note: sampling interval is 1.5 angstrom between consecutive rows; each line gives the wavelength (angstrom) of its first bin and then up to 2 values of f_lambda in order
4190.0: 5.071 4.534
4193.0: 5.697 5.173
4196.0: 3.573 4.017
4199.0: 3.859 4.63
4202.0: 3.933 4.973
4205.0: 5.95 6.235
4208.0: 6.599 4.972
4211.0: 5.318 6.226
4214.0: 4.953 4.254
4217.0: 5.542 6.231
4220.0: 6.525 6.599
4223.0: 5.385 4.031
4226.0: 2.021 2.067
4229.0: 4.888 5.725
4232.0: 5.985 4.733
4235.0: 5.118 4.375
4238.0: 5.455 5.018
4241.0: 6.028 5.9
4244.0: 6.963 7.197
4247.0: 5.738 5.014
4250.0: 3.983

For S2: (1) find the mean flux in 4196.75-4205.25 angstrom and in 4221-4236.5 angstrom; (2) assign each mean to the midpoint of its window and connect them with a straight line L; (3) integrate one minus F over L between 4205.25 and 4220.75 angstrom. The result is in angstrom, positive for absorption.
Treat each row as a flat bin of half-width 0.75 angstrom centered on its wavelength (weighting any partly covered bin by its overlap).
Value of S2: -4.0 angstrom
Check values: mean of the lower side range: 4.48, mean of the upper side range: 4.61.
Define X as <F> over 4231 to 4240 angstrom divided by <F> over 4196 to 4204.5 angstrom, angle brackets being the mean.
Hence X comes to 1.2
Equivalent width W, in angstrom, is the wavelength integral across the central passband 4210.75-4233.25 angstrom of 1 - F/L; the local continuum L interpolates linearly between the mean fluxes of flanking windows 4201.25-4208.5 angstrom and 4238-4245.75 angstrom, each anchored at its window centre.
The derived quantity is 2.83 angstrom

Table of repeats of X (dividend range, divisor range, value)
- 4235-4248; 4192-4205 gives 1.26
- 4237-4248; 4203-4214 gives 1.05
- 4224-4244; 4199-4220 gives 0.90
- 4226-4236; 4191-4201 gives 1.01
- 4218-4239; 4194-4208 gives 1.03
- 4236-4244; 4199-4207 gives 1.11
